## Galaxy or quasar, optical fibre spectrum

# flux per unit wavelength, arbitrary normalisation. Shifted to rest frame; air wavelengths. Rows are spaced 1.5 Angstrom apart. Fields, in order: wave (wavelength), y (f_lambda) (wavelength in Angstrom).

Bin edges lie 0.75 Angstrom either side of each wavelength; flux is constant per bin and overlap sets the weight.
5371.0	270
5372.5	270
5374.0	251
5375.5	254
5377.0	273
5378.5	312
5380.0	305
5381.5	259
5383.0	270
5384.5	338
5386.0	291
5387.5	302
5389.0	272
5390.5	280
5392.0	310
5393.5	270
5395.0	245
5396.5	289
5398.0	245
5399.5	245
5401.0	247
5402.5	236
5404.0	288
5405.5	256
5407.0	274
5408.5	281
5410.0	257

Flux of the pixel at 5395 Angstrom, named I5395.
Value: 245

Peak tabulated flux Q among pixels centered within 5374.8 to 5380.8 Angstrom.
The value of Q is 312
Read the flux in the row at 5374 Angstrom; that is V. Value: 251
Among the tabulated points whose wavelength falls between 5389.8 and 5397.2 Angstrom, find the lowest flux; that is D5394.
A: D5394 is 245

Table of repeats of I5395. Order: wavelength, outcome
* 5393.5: 270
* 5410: 257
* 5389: 272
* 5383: 270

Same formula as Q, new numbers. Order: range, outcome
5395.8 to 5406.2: 289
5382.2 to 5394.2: 338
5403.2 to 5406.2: 288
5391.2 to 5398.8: 310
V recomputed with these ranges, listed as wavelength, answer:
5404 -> 288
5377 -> 273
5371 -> 270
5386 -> 291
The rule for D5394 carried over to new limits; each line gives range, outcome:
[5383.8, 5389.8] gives 272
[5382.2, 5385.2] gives 270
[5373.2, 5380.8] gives 251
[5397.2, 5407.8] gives 236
